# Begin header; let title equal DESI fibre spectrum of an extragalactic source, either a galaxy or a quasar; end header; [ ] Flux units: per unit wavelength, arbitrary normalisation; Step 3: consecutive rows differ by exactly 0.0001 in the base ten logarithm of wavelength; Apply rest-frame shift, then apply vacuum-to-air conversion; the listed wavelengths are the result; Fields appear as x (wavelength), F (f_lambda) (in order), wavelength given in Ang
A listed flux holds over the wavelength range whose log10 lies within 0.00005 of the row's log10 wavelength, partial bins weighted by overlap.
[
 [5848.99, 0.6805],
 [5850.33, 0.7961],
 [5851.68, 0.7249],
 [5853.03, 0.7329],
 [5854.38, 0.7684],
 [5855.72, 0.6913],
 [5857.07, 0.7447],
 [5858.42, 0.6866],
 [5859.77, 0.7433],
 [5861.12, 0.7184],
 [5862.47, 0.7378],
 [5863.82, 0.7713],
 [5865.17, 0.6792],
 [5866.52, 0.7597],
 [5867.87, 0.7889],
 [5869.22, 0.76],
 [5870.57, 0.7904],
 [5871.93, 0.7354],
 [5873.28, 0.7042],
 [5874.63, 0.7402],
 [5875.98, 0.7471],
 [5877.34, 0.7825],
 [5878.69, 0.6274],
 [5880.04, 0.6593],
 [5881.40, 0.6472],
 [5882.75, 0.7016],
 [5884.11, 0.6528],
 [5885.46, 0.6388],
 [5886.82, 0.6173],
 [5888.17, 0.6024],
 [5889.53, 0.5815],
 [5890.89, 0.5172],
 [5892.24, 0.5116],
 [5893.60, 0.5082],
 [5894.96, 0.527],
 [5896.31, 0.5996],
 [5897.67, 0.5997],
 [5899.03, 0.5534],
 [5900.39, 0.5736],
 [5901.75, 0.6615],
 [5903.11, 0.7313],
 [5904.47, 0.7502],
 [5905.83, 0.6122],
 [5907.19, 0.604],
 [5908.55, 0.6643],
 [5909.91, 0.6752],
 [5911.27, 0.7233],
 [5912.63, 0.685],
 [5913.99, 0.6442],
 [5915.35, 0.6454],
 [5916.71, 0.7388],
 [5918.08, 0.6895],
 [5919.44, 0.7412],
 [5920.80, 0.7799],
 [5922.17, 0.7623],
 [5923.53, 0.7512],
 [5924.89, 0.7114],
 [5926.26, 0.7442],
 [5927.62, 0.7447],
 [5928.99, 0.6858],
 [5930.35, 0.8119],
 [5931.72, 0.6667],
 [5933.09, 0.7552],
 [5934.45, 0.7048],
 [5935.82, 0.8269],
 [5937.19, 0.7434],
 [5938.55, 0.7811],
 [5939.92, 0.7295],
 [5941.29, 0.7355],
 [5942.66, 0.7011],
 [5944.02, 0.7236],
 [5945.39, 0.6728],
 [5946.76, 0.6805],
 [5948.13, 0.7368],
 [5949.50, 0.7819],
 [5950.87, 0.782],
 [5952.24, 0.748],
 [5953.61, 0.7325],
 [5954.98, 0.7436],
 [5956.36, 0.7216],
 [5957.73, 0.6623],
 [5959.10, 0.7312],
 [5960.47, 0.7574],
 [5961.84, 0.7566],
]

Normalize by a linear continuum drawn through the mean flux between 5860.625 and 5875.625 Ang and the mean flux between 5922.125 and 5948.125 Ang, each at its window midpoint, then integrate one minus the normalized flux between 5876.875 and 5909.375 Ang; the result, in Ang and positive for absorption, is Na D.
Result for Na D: 5.2 Ang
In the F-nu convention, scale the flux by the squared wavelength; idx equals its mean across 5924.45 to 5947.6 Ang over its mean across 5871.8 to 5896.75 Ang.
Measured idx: 1.17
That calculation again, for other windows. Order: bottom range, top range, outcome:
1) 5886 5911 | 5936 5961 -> 1.23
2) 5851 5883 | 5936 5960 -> 1.04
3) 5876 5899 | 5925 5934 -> 1.21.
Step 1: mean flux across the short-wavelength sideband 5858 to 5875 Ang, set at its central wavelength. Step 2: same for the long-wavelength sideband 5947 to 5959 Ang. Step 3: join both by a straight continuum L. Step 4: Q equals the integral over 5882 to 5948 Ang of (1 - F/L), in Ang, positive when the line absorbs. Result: 5.44 Ang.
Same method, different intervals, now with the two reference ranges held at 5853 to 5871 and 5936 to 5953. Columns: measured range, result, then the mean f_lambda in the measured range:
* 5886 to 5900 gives 3.35 Ang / 0.563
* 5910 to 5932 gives 0.55 Ang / 0.72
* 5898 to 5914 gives 1.80 Ang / 0.656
